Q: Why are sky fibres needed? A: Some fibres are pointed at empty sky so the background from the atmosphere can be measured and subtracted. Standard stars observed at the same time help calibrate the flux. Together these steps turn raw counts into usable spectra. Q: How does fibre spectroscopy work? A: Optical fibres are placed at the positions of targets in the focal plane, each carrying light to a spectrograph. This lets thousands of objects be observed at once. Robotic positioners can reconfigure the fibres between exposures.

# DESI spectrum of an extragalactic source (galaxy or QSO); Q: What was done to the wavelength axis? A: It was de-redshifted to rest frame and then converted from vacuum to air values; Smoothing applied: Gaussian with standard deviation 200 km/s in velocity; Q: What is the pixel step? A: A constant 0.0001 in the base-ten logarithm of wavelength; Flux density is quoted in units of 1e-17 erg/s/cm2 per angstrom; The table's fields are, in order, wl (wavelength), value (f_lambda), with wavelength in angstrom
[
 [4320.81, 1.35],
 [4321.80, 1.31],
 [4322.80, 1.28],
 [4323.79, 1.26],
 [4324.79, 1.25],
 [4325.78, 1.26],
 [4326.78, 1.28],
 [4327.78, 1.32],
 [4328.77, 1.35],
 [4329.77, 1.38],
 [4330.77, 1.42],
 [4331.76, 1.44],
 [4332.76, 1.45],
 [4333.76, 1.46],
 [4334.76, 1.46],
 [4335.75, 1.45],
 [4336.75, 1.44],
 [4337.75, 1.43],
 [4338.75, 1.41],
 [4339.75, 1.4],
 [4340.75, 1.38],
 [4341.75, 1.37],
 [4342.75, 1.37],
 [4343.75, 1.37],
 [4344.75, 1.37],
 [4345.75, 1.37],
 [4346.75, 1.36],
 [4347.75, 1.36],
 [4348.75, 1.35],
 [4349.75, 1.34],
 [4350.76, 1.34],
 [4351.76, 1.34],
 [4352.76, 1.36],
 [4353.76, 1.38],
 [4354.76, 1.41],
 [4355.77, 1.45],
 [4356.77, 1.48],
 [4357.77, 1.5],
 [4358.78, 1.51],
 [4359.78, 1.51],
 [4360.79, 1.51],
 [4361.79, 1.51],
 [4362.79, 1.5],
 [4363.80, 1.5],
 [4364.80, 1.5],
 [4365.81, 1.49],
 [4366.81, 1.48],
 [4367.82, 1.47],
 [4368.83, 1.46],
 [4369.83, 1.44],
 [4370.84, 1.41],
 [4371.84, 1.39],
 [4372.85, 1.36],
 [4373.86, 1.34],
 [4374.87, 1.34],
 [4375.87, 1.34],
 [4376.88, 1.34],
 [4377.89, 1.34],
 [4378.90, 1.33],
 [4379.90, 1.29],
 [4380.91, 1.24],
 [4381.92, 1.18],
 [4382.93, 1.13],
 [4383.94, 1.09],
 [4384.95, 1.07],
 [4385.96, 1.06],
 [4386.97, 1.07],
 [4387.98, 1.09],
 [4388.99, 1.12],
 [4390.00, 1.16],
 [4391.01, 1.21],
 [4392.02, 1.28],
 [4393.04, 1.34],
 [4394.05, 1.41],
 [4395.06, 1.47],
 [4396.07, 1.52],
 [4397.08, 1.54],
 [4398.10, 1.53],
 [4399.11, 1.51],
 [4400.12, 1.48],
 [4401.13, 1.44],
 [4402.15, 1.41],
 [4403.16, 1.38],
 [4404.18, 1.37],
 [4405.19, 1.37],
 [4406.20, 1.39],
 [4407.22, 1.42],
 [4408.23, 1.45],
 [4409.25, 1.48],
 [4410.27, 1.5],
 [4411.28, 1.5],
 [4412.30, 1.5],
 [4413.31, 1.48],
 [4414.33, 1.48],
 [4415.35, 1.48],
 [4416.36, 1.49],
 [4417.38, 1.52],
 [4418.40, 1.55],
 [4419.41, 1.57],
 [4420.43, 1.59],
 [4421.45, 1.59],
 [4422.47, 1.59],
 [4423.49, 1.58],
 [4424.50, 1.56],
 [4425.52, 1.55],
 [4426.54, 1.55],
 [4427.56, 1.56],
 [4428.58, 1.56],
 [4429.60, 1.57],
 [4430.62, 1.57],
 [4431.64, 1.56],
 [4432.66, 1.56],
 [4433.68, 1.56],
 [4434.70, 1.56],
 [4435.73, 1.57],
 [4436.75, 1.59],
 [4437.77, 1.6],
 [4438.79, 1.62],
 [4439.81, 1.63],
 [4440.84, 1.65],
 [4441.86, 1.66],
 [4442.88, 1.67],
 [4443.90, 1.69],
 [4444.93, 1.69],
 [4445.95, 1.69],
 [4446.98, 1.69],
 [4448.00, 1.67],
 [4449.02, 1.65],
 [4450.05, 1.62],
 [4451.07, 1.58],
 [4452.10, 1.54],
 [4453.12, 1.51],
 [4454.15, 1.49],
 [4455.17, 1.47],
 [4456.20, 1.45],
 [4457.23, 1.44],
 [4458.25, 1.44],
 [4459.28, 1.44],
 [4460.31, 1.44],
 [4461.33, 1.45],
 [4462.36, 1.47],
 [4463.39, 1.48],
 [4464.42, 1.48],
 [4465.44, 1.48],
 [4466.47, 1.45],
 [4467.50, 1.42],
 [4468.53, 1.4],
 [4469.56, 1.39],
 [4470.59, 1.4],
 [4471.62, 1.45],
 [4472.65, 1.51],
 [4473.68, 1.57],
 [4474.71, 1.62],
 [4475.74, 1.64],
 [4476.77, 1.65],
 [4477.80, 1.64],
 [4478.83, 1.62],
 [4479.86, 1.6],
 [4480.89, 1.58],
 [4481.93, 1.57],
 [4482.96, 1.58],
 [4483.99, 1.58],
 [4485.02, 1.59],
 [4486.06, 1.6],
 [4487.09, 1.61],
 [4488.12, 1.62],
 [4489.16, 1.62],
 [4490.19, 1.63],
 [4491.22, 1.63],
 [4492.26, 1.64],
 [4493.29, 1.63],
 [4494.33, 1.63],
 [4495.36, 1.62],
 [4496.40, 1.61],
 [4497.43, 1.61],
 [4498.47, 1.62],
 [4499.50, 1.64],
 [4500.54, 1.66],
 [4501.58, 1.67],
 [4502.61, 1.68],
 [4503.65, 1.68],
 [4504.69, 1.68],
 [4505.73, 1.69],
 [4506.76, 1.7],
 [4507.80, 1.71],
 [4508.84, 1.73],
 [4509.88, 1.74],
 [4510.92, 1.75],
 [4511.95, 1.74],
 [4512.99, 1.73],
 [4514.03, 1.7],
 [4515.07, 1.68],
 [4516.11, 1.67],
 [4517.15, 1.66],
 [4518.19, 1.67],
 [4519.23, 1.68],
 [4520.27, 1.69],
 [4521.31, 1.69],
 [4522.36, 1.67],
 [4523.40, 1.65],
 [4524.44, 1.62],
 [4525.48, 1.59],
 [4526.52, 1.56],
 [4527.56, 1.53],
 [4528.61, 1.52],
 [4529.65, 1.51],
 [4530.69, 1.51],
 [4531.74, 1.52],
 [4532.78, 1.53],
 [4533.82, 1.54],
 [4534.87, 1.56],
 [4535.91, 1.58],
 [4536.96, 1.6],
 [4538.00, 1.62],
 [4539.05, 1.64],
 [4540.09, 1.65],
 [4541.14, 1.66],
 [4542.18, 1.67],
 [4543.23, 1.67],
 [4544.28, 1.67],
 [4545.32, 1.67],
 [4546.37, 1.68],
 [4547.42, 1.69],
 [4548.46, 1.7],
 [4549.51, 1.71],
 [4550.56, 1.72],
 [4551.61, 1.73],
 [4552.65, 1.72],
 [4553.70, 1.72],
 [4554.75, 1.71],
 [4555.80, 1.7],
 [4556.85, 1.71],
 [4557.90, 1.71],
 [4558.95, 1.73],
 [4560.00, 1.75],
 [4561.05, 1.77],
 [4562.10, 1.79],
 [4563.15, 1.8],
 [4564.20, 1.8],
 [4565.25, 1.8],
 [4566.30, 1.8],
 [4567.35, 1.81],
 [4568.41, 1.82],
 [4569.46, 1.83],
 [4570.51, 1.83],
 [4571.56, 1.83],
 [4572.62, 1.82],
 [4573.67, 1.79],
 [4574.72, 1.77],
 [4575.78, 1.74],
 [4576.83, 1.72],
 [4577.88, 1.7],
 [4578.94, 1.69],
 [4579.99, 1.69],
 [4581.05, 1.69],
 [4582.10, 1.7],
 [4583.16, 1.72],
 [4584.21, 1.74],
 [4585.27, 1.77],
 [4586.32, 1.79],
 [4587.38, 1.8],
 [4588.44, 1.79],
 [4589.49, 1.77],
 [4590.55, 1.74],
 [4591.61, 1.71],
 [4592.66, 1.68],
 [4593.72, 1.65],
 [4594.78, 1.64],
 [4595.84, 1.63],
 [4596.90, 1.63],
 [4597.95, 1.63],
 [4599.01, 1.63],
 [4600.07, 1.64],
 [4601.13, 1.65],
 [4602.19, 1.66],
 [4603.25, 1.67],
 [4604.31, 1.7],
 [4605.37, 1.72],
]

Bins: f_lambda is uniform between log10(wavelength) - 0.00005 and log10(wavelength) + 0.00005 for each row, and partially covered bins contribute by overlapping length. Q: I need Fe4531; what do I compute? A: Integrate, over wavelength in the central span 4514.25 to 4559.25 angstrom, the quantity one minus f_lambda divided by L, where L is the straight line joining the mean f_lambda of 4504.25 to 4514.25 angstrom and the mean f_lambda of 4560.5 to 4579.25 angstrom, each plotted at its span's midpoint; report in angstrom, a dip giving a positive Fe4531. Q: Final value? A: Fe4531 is 2.7 angstrom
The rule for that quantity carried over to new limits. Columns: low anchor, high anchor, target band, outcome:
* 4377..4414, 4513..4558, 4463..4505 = -1.31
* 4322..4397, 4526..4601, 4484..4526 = -1.62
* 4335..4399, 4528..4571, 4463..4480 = 0.36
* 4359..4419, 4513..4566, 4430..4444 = -1.24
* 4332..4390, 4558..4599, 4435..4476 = -0.37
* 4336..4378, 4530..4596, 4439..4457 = -0.73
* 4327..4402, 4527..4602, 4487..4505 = -0.60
